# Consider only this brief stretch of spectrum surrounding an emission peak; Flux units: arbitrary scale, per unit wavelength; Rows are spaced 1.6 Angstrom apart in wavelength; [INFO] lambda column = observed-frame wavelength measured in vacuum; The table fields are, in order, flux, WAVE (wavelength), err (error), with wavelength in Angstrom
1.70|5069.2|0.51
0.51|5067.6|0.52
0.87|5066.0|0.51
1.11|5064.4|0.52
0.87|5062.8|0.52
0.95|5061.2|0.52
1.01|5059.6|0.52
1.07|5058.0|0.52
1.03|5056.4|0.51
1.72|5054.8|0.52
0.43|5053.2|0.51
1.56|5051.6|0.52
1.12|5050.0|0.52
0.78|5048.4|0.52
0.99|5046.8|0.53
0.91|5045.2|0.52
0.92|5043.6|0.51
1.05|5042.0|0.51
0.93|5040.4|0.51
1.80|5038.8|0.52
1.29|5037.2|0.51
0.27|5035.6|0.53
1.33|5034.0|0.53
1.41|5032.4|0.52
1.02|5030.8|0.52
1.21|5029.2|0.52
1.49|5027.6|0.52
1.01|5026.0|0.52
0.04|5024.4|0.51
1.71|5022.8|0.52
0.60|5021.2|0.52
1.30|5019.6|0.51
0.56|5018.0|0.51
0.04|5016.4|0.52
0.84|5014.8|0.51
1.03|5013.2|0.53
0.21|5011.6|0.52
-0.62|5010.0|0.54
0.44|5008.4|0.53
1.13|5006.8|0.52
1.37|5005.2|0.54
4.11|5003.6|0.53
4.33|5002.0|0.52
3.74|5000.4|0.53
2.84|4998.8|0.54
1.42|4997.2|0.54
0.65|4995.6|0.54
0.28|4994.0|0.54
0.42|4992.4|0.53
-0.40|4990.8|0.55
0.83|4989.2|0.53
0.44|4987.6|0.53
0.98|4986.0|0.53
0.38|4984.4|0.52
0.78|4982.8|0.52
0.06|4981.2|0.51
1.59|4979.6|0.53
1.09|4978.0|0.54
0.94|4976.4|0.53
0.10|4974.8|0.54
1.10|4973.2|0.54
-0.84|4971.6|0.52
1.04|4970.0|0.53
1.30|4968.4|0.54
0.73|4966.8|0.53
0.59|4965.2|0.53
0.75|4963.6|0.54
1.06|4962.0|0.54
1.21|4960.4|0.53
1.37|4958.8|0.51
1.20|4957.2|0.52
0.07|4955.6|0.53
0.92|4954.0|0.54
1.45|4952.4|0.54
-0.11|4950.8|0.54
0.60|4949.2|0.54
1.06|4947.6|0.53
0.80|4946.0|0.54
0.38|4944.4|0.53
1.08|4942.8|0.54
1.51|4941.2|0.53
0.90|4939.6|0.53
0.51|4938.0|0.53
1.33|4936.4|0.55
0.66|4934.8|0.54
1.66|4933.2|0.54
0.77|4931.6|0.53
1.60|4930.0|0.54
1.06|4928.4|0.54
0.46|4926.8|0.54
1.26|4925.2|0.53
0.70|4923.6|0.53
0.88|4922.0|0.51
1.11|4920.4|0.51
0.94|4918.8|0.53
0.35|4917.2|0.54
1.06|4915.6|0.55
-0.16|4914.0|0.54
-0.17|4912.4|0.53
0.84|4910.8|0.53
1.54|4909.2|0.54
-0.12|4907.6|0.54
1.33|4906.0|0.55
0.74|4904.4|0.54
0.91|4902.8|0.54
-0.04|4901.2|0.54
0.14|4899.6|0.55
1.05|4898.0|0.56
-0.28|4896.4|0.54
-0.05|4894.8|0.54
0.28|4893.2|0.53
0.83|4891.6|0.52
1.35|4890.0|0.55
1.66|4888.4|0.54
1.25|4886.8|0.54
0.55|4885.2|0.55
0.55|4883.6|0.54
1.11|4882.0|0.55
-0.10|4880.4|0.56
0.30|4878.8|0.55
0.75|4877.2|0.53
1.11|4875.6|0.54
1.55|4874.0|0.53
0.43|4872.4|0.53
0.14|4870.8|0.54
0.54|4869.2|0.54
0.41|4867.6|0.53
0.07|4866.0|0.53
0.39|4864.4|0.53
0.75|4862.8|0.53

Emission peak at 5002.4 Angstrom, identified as [O II] 3727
